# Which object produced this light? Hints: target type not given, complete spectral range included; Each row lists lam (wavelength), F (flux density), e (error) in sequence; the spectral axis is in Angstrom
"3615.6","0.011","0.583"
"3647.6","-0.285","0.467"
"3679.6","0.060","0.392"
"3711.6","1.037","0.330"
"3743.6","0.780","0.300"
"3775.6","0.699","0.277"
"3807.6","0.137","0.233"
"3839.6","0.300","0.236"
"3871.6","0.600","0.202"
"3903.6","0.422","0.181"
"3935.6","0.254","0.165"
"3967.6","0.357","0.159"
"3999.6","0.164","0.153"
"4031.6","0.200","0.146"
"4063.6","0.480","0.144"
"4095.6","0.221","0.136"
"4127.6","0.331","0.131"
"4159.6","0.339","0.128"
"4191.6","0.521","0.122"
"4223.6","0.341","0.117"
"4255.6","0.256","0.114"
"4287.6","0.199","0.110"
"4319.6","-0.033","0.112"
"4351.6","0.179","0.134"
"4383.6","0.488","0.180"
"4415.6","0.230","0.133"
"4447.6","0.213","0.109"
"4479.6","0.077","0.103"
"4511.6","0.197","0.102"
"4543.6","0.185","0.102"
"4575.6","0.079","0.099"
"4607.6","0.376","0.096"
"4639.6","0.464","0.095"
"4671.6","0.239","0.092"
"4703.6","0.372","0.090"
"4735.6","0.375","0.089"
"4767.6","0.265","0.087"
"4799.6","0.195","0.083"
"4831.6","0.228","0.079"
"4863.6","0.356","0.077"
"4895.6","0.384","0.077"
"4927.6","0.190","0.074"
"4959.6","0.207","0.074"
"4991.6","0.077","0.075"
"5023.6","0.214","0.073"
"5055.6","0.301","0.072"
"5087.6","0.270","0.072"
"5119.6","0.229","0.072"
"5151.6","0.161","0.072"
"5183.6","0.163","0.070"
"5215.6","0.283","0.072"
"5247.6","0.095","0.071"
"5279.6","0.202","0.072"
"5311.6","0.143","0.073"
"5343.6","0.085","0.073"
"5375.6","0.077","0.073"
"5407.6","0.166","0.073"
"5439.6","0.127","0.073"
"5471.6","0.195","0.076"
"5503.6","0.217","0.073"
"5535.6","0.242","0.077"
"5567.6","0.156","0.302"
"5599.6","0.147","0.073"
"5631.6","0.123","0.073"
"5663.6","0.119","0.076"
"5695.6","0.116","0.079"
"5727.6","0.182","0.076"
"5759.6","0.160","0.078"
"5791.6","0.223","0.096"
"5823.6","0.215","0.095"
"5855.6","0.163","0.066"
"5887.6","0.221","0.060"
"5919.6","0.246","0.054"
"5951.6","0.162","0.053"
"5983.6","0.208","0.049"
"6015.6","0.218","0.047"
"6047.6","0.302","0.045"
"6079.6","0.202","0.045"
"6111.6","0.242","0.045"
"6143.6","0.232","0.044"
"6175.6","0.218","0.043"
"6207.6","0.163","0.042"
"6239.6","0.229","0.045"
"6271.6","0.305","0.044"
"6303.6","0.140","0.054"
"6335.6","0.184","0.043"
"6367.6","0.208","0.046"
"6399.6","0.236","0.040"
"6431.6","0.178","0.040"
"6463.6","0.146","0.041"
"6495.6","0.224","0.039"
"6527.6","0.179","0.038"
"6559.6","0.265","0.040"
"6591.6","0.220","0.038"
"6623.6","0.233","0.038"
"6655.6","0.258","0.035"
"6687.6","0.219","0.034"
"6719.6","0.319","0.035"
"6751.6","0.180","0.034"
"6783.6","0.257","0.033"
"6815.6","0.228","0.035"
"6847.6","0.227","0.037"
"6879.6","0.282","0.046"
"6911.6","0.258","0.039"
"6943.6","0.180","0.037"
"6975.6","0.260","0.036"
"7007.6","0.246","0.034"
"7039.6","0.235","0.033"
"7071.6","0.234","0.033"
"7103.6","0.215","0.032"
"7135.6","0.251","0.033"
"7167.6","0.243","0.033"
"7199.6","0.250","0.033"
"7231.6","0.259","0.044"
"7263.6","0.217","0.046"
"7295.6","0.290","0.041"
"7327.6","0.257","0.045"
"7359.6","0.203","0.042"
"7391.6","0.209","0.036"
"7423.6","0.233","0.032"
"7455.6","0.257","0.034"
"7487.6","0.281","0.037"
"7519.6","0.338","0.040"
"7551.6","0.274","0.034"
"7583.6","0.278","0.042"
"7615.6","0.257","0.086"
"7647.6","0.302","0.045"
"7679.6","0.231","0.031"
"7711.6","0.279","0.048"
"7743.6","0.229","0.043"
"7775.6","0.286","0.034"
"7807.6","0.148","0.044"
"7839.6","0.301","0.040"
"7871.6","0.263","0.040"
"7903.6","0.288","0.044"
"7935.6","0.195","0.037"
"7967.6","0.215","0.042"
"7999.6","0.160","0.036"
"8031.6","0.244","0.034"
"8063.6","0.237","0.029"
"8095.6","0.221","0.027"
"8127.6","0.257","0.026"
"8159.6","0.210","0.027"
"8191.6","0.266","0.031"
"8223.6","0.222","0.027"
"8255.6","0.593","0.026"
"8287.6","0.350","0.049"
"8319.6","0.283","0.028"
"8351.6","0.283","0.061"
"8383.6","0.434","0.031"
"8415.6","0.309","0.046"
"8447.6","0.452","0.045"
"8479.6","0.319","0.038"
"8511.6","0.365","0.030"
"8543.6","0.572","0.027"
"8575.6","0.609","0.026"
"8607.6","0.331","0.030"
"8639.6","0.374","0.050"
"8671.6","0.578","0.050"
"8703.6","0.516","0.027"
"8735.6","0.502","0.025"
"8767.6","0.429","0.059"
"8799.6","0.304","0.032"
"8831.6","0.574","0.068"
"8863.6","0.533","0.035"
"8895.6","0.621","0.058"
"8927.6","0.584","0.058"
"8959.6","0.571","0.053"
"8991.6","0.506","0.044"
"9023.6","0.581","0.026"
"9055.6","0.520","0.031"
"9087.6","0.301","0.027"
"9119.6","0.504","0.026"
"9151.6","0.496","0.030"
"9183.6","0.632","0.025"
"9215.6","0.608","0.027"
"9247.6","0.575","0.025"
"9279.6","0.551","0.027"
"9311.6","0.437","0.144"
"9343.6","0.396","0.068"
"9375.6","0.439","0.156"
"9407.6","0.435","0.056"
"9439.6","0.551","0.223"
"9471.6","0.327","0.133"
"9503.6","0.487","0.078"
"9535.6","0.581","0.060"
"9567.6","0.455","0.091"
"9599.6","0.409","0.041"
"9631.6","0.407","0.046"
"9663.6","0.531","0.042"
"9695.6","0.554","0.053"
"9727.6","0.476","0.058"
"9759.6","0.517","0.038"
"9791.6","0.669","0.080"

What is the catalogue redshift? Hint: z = 1.21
